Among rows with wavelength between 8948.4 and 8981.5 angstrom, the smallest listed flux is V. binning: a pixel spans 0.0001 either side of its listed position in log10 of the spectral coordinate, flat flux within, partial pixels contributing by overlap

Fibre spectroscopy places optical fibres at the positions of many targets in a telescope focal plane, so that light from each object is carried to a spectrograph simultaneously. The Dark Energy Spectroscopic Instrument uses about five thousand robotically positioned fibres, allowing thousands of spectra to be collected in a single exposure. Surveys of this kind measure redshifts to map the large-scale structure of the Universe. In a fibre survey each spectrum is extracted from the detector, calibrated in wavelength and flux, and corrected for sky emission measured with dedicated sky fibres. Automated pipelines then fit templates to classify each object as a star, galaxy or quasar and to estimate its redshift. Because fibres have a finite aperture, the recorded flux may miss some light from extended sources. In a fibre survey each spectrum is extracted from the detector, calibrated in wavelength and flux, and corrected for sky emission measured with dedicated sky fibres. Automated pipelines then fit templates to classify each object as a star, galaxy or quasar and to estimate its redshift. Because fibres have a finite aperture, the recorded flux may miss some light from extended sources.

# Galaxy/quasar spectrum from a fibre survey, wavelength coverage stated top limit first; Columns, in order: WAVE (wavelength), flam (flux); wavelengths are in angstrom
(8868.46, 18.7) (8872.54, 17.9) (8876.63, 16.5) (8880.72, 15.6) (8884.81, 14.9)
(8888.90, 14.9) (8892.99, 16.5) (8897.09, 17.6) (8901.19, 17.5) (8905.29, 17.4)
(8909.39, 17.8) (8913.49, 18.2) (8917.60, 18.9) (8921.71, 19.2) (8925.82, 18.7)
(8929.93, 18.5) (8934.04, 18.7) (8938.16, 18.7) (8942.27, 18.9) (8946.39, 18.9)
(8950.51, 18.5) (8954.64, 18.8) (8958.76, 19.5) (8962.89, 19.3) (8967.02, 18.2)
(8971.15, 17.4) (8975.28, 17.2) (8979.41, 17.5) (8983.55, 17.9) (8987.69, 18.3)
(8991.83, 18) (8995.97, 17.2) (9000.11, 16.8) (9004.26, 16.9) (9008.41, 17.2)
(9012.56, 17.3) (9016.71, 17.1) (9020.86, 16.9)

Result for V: 17.2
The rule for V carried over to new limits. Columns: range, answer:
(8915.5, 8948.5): 18.5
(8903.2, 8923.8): 17.4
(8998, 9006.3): 16.8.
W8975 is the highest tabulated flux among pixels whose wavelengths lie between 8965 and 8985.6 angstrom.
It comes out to 18.2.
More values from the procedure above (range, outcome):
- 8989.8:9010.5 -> 18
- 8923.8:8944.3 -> 18.9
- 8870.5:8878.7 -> 17.9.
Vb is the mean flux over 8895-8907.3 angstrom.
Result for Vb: 17.5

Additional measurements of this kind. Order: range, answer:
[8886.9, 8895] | 15.7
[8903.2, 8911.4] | 17.6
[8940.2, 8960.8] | 18.9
